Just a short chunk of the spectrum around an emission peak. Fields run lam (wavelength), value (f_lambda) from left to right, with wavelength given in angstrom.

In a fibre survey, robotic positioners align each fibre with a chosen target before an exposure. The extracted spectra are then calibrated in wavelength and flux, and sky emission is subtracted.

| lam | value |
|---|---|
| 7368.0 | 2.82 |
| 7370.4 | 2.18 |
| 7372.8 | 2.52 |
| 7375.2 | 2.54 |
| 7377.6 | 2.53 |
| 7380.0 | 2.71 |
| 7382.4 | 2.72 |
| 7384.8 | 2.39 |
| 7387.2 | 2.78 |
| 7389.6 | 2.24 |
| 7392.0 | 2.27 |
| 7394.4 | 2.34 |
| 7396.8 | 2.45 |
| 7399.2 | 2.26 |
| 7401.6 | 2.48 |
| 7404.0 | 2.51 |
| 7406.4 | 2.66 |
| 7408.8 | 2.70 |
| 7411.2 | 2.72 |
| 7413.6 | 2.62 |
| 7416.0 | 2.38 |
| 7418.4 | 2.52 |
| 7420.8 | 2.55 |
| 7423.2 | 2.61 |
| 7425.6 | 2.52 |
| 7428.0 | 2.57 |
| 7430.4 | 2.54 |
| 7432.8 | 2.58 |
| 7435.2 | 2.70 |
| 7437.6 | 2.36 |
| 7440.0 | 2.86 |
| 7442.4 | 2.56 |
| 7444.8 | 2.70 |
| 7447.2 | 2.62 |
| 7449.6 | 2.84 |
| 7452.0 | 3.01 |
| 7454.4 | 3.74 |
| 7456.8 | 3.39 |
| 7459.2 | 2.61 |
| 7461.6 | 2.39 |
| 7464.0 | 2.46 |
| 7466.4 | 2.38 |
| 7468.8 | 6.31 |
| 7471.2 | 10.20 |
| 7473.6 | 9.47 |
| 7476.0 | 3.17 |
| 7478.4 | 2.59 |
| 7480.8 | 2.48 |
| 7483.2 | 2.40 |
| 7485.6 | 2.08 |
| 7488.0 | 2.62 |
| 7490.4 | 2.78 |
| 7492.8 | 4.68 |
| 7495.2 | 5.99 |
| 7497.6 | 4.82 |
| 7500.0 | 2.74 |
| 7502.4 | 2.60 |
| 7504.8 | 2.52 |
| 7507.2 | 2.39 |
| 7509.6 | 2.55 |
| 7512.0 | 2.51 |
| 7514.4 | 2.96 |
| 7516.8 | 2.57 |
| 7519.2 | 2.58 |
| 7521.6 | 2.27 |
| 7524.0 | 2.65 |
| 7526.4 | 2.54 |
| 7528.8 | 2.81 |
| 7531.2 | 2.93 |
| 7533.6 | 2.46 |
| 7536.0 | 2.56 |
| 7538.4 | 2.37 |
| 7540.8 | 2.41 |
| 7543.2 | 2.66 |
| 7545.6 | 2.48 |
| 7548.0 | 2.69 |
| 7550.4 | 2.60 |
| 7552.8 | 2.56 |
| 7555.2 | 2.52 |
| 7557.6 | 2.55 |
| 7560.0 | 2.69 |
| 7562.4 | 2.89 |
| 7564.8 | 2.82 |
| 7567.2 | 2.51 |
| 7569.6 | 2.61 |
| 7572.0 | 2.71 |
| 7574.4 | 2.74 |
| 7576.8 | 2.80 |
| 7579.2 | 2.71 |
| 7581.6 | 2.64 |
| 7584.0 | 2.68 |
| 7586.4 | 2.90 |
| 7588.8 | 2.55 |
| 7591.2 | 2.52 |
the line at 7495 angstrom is [N II]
